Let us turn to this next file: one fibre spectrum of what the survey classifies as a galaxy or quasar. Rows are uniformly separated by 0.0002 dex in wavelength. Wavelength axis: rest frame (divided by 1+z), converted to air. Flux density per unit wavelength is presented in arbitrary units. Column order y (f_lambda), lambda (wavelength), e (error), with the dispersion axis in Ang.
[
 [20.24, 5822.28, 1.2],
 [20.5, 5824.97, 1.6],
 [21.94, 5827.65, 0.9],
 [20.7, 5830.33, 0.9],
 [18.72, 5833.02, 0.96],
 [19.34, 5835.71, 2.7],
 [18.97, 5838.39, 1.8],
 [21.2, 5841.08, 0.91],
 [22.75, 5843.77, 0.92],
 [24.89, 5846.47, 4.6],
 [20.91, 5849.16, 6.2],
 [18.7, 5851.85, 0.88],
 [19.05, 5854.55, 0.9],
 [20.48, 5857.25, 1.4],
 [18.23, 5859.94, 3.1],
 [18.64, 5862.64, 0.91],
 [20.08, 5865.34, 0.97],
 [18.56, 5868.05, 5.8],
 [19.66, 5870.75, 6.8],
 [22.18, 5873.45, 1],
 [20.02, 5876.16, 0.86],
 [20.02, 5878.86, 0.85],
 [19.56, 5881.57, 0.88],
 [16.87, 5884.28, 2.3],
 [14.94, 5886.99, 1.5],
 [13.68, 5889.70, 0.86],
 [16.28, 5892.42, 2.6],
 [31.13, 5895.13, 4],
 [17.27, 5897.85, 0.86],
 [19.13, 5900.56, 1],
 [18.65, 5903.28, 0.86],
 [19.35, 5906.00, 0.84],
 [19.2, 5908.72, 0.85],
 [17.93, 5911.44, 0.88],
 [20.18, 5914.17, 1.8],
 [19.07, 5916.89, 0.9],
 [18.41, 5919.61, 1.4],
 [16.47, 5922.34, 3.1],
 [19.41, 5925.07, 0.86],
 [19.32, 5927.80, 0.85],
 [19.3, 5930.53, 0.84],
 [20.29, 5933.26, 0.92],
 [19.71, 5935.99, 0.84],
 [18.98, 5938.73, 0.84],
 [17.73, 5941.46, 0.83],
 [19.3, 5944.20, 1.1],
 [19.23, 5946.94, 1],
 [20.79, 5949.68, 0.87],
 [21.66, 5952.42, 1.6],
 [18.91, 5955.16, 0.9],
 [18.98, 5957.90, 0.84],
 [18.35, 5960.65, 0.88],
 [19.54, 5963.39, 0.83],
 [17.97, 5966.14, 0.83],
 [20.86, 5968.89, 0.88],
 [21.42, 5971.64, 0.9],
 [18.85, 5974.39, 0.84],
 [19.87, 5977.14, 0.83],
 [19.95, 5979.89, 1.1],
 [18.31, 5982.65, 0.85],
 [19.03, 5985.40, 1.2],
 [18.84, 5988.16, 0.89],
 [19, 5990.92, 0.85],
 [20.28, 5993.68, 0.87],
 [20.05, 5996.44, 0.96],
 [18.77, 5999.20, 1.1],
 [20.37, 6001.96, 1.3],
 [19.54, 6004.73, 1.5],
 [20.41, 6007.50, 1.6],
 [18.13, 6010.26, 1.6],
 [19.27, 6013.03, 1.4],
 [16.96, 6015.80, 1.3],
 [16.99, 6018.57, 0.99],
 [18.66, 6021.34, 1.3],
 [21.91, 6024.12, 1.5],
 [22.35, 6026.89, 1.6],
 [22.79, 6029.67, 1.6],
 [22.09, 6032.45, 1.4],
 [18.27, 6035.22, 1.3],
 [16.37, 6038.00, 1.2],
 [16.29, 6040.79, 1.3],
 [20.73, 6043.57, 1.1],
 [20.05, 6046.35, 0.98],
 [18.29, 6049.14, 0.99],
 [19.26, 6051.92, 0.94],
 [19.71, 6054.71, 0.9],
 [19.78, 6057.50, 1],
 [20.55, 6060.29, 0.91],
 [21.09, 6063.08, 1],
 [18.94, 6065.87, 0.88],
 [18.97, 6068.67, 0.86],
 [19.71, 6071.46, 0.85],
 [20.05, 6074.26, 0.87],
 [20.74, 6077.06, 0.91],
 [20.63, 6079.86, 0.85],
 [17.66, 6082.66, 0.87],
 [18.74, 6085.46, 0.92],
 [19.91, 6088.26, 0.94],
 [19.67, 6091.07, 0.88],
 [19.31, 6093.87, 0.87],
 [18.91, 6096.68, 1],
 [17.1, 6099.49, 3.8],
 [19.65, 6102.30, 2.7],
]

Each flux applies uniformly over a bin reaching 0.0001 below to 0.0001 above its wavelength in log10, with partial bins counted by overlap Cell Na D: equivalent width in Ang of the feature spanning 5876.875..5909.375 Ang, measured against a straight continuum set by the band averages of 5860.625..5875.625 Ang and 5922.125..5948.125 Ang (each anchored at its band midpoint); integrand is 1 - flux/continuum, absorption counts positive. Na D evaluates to 1.1 Ang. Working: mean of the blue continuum 19.8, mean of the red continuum 19.1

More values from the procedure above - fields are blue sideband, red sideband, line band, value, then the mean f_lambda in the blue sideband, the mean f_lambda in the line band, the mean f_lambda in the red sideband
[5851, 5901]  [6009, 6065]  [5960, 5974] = -0.2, 19.2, 19.6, 19.5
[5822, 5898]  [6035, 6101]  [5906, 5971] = 1.3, 19.9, 19.2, 19.2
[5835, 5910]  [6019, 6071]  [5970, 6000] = 0.3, 19.6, 19.5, 19.7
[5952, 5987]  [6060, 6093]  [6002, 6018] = 0.5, 19.5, 18.9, 19.7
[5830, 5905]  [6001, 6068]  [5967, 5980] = -0.4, 19.6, 20.1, 19.5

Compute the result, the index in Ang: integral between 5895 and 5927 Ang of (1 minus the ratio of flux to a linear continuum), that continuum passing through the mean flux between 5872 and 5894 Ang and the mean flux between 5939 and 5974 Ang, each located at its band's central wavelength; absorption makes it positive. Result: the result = -1.1 Ang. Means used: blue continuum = 18.1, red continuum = 19.5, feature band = 19.2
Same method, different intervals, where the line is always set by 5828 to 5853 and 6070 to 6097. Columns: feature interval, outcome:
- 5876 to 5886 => 0.8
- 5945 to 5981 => 0.8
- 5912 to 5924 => 1.1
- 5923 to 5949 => 1.4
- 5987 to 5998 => 0.3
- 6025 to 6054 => 0.1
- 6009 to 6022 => 1.3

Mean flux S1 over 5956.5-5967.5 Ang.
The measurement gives 18.7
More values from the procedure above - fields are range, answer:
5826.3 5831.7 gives 21.3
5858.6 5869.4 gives 18.9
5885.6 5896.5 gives 19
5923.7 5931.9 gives 19.3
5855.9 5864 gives 19.1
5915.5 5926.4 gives 18.3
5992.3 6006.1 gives 19.8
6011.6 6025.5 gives 18.7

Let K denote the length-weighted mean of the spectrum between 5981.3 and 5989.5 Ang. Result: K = 18.7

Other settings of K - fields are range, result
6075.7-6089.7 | 19.5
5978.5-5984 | 19.1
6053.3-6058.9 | 19.7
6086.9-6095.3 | 19.6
